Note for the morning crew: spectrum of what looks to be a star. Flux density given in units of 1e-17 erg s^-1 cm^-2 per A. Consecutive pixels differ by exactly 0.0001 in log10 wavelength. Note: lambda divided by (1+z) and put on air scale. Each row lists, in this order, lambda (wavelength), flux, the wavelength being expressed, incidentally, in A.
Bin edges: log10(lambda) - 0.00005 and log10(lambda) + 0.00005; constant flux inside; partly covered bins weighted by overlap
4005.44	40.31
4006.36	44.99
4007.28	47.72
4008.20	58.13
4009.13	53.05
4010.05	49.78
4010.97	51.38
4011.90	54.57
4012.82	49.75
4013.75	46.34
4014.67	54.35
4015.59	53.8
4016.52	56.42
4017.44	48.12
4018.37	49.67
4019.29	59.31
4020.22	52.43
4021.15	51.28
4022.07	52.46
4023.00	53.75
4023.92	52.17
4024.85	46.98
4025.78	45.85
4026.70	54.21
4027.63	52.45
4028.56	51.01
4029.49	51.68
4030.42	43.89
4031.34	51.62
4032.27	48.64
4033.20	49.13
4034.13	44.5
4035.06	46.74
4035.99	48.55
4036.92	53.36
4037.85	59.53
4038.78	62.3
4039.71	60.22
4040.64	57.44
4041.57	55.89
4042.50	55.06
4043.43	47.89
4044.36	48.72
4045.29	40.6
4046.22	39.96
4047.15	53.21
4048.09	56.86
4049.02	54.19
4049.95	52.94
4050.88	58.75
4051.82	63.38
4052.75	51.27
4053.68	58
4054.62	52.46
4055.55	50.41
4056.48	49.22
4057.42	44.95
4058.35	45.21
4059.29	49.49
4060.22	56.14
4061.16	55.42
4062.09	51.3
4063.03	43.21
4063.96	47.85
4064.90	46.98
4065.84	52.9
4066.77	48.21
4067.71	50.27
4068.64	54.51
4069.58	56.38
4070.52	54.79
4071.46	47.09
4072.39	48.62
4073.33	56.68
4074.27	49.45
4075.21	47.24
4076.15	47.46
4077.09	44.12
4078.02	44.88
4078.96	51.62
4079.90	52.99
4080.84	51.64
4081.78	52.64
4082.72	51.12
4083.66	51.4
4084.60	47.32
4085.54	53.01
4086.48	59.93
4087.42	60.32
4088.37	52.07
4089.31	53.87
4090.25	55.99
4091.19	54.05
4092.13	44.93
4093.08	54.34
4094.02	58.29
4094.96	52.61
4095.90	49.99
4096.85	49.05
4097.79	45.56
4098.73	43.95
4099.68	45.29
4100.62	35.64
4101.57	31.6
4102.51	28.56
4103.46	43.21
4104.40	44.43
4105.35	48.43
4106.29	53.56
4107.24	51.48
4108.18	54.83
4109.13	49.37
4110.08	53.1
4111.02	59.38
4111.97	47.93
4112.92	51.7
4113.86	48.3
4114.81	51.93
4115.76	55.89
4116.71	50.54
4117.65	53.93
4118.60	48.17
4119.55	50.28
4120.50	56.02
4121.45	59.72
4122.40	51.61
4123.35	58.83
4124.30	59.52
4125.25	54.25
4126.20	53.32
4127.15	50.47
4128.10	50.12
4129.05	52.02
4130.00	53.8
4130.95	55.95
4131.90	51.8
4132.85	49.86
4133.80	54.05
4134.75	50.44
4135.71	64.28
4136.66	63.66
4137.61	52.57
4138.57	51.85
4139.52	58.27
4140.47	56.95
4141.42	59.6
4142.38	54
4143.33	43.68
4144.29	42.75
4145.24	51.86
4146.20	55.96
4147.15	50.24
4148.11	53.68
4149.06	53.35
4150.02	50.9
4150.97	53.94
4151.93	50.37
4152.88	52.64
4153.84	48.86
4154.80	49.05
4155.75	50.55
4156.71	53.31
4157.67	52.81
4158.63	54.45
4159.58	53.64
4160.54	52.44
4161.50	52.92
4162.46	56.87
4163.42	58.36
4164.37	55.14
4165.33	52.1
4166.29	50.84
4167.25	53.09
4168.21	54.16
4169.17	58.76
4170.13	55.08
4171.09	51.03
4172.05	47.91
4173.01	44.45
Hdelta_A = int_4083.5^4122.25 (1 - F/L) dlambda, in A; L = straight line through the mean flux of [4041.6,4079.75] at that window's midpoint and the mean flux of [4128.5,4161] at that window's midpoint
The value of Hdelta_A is 1.25 A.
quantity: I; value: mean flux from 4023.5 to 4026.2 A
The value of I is 48.2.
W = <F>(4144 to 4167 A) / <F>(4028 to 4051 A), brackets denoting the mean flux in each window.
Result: 1.02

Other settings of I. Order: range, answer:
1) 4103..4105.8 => 45.3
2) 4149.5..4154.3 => 51.4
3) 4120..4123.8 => 56.4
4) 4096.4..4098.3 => 47.4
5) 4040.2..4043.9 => 54.1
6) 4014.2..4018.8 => 52.5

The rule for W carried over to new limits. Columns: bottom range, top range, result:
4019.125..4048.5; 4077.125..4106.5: 0.95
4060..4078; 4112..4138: 1.07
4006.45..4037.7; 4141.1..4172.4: 1.03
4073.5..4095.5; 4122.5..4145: 1.04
